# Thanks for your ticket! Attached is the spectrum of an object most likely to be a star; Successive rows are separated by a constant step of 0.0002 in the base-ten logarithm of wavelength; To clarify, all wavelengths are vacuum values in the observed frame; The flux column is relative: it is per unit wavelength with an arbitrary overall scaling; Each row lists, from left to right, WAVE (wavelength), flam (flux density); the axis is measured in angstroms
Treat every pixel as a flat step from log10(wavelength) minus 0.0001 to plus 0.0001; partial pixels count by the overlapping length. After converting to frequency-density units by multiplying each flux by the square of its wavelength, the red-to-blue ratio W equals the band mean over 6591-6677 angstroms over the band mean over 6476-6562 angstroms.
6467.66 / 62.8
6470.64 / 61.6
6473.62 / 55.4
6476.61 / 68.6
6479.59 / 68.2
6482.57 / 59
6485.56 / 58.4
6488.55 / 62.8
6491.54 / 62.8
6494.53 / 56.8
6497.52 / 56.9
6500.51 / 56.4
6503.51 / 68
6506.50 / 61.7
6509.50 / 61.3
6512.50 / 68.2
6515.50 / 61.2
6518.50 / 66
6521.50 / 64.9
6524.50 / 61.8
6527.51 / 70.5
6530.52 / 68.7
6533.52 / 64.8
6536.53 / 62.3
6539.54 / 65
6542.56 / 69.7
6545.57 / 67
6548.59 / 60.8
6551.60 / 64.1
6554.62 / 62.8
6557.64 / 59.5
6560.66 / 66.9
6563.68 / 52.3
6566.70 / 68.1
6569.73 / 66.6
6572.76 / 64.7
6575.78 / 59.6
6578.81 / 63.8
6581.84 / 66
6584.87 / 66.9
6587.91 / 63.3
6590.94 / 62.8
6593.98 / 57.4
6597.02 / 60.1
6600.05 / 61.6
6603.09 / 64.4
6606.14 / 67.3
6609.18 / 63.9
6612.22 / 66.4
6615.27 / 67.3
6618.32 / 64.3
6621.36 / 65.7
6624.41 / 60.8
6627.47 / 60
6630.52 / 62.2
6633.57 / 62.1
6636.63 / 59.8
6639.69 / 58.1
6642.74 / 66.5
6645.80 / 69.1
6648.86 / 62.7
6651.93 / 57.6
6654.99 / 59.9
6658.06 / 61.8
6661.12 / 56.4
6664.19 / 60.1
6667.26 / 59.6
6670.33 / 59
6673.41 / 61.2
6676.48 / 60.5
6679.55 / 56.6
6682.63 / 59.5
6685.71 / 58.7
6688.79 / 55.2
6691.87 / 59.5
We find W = 1.01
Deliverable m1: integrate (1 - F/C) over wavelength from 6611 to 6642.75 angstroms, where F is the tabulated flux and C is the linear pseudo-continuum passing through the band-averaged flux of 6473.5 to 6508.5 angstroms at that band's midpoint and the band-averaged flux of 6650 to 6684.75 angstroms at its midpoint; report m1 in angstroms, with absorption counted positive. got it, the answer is -1.60 angstroms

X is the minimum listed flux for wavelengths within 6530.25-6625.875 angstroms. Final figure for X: 52.3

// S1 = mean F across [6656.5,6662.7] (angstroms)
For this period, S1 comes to 59.1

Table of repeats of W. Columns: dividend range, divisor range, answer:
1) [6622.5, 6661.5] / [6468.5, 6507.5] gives 1.05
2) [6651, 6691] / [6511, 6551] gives 0.94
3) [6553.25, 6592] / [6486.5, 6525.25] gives 1.04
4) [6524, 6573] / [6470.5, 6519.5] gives 1.06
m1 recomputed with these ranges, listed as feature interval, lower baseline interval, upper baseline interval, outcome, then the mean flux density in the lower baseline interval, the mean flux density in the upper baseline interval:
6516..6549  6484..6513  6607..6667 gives -2.3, 61.1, 62.4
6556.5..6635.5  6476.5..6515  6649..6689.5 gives -3.8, 62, 59.1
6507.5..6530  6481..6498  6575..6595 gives -1.6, 59.6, 63.1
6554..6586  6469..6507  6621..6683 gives -1.2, 61.3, 60.8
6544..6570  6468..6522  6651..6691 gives -0.8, 62.1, 59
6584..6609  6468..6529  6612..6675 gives -0.3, 62.5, 61.8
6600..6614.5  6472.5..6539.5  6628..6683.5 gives -0.9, 63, 60.7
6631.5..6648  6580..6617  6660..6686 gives -0.5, 63.9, 59.1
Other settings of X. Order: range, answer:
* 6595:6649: 58.1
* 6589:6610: 57.4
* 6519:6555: 60.8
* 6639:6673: 56.4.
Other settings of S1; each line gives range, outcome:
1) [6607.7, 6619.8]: 65.5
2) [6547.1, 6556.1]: 62.6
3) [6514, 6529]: 64.9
